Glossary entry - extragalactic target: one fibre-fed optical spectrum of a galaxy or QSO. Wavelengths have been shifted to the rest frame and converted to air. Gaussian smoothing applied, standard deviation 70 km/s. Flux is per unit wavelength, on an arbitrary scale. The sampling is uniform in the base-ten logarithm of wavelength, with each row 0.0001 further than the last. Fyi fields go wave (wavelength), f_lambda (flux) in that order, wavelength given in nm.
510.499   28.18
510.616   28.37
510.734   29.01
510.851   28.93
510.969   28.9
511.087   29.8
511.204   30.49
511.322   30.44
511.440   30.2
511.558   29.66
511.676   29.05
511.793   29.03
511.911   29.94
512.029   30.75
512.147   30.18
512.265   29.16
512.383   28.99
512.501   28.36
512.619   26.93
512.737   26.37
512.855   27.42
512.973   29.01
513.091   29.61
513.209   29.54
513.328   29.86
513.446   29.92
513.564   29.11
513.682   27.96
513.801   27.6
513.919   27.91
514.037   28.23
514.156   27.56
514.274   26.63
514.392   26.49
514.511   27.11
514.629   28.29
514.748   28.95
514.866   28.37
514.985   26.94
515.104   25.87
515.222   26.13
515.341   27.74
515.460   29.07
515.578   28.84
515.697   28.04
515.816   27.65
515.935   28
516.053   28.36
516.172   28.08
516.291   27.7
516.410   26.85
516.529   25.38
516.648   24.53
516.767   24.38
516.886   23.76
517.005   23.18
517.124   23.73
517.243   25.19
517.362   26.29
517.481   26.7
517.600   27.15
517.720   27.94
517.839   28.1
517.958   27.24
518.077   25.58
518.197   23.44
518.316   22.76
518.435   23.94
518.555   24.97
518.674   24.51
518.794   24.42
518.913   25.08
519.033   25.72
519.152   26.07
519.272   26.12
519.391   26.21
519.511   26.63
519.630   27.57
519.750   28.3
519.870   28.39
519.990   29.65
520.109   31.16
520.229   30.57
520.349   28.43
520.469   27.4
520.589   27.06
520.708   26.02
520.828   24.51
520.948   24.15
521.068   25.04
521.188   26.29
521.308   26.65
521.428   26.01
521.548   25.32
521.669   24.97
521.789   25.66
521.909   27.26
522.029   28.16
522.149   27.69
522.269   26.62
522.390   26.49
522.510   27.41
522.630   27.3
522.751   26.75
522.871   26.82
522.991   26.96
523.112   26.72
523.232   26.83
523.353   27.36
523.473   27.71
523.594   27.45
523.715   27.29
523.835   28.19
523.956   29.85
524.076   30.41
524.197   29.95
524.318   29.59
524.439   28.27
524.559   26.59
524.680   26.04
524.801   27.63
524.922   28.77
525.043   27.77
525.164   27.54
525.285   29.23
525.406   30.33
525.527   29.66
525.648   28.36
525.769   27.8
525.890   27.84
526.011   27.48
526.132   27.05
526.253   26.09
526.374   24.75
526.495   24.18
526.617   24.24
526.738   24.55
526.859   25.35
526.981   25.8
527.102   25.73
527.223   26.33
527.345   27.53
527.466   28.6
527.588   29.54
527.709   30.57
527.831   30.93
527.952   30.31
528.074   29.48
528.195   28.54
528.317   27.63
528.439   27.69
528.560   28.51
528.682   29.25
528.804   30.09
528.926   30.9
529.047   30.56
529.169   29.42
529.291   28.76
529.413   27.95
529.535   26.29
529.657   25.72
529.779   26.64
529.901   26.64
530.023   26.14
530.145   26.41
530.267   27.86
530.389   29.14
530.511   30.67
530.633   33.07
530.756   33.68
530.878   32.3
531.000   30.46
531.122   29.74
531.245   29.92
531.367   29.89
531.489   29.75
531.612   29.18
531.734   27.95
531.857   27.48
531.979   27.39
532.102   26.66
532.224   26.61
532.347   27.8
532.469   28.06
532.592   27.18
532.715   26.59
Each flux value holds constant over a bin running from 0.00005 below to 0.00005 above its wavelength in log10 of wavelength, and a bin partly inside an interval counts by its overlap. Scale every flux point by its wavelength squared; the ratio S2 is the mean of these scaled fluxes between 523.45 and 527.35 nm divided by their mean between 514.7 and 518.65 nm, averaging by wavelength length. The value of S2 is 1.08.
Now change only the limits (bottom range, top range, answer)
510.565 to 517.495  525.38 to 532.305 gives 1.07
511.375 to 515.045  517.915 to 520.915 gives 0.95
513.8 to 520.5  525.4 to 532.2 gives 1.10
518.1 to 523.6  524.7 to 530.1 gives 1.07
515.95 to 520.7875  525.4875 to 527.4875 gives 1.04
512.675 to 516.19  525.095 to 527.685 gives 1.01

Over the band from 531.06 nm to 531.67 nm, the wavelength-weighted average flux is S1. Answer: 29.7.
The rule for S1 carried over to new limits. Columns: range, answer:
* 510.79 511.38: 29.7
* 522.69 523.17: 26.8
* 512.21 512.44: 29.1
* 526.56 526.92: 24.7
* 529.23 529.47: 28.3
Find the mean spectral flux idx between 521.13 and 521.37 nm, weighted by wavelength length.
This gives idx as 26.5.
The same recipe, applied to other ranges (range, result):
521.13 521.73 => 25.8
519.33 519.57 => 26.4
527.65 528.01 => 30.6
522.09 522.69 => 27.1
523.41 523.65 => 27.6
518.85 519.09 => 25.4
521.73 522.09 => 27.1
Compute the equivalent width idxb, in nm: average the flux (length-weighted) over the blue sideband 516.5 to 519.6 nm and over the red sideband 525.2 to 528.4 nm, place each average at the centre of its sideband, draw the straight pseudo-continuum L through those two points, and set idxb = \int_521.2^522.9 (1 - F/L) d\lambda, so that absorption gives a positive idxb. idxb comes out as -0.02 nm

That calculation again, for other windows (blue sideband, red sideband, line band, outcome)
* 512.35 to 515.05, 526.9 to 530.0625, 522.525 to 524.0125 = 0.04 nm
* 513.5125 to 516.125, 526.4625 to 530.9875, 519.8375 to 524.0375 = 0.14 nm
